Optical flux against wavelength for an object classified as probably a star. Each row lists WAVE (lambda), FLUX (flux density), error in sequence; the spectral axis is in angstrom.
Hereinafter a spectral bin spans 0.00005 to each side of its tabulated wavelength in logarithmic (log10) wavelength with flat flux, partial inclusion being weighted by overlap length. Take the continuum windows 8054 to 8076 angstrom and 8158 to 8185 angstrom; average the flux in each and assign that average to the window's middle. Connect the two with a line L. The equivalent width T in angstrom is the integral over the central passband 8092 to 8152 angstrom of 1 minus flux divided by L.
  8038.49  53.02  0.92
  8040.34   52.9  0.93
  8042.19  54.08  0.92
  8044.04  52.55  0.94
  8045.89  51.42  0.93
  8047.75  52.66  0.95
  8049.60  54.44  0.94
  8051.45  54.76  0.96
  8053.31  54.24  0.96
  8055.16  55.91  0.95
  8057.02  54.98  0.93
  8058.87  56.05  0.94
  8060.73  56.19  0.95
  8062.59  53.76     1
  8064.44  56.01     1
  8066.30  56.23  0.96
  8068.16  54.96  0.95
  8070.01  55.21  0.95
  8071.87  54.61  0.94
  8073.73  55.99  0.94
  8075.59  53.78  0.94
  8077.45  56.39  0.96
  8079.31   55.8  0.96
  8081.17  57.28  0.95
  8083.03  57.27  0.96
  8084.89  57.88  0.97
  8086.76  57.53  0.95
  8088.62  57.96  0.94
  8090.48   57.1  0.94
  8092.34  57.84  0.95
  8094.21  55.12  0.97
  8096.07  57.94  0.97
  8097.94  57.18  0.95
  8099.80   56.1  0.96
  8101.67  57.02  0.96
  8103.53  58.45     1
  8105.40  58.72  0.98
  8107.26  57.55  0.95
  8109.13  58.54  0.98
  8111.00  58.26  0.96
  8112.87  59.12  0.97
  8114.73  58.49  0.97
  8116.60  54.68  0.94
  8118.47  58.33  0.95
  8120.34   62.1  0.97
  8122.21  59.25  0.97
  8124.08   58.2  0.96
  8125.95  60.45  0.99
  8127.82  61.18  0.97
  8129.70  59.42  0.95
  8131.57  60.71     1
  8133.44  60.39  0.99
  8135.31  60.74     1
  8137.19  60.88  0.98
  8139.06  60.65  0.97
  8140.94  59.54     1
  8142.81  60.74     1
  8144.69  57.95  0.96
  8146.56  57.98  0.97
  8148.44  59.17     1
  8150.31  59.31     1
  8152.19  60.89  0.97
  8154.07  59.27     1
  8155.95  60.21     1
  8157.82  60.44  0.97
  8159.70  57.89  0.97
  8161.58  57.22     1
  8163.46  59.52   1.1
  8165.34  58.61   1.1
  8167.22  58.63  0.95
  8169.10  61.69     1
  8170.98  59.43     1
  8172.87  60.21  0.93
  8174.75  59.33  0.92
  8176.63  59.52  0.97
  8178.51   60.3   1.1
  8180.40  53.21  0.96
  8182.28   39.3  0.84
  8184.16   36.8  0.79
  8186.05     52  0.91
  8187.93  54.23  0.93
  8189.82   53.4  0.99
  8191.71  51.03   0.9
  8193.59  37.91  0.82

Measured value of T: -3.4 angstrom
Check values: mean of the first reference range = 55.3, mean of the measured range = 58.8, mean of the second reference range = 56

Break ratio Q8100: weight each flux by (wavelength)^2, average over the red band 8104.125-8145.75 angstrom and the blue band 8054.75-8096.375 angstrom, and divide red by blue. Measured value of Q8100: 1.1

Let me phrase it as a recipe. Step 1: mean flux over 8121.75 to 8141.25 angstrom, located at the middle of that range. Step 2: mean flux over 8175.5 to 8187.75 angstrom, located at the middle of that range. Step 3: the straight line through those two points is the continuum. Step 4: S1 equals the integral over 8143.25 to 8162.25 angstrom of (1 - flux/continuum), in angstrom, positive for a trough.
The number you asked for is -1.0 angstrom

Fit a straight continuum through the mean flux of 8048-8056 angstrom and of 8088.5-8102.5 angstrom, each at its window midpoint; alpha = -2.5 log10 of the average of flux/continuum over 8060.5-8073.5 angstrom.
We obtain 0.00 mag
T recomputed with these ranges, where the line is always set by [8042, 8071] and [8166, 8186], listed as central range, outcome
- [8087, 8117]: -1.6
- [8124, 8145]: -2.1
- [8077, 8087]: -0.4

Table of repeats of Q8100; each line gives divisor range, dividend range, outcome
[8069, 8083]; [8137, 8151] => 1.09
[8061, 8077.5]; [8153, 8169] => 1.10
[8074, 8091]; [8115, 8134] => 1.06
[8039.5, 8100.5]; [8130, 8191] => 1.06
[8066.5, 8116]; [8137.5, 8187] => 1.02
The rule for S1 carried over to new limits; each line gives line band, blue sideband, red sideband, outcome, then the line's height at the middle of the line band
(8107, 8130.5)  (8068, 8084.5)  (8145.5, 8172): -0.5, 57.6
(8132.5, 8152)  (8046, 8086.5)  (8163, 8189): -1.6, 55.2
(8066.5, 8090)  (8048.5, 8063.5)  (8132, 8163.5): 0.0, 56.1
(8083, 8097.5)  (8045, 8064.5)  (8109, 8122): -0.1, 56.9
